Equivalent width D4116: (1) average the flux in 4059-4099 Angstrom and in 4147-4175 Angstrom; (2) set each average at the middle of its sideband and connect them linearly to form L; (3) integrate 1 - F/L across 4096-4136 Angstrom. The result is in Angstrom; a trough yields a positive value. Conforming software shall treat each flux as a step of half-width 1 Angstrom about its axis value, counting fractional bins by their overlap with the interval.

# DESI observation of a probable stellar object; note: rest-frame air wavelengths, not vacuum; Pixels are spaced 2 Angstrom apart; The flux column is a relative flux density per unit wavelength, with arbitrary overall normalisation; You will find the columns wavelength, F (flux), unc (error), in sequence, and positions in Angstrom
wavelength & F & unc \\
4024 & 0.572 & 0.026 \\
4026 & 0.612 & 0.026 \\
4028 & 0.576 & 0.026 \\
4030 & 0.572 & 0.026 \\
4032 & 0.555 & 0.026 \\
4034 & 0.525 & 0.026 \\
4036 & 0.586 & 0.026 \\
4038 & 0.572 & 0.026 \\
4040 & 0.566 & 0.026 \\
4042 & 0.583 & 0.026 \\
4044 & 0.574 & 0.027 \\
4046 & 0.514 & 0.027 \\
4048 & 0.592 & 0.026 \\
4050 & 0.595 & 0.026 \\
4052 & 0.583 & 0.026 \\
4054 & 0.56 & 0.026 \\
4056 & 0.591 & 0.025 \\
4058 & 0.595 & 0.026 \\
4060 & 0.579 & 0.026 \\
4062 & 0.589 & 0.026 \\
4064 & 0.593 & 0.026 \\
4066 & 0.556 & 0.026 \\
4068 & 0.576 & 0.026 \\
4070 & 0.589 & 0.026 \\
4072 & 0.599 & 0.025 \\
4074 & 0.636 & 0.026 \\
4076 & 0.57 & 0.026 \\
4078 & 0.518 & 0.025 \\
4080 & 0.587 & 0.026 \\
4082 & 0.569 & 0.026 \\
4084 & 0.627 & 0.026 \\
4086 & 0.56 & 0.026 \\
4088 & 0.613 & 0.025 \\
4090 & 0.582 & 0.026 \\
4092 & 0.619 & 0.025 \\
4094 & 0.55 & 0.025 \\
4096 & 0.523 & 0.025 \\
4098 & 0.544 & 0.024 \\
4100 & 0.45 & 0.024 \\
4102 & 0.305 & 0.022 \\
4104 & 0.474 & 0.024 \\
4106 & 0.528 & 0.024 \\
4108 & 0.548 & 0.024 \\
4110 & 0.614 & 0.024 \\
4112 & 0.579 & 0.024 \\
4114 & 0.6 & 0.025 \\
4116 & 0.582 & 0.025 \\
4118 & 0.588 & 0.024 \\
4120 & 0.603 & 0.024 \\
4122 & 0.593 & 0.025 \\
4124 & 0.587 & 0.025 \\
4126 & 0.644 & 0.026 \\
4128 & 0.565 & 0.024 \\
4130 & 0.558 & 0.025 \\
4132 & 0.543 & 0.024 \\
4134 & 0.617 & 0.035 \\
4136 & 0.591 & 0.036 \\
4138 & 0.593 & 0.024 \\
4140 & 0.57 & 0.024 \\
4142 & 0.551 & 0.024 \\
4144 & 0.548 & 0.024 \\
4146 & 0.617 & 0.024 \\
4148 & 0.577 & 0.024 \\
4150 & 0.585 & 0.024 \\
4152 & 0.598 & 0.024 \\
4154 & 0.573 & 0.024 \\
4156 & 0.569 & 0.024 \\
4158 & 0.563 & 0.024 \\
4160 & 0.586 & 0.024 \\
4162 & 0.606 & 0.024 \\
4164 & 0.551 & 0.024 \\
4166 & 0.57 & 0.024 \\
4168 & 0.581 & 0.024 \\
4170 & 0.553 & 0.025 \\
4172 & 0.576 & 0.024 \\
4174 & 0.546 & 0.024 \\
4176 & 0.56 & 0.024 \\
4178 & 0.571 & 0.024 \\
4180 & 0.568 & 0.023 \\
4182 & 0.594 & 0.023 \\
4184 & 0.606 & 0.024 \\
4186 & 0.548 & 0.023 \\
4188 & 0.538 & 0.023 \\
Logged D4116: 1.6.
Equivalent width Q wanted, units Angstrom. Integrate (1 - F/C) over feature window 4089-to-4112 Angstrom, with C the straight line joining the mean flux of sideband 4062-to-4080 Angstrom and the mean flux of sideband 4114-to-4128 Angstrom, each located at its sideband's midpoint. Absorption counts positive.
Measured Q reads 2.6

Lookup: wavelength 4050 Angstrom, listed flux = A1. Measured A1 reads 0.595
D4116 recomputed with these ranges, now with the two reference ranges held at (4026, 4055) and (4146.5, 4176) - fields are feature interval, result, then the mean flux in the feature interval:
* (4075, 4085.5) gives -0.04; 0.574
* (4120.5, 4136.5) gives -0.41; 0.588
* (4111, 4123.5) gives -0.40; 0.591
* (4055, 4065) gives -0.33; 0.589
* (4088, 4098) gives 0.02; 0.571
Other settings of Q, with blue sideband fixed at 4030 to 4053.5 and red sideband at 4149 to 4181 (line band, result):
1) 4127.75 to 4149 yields -0.2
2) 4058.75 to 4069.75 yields -0.2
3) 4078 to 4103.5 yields 1.2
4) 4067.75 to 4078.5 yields -0.3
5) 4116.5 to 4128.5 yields -0.6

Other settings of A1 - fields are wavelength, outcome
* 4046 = 0.514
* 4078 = 0.518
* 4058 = 0.595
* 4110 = 0.614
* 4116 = 0.582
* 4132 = 0.543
